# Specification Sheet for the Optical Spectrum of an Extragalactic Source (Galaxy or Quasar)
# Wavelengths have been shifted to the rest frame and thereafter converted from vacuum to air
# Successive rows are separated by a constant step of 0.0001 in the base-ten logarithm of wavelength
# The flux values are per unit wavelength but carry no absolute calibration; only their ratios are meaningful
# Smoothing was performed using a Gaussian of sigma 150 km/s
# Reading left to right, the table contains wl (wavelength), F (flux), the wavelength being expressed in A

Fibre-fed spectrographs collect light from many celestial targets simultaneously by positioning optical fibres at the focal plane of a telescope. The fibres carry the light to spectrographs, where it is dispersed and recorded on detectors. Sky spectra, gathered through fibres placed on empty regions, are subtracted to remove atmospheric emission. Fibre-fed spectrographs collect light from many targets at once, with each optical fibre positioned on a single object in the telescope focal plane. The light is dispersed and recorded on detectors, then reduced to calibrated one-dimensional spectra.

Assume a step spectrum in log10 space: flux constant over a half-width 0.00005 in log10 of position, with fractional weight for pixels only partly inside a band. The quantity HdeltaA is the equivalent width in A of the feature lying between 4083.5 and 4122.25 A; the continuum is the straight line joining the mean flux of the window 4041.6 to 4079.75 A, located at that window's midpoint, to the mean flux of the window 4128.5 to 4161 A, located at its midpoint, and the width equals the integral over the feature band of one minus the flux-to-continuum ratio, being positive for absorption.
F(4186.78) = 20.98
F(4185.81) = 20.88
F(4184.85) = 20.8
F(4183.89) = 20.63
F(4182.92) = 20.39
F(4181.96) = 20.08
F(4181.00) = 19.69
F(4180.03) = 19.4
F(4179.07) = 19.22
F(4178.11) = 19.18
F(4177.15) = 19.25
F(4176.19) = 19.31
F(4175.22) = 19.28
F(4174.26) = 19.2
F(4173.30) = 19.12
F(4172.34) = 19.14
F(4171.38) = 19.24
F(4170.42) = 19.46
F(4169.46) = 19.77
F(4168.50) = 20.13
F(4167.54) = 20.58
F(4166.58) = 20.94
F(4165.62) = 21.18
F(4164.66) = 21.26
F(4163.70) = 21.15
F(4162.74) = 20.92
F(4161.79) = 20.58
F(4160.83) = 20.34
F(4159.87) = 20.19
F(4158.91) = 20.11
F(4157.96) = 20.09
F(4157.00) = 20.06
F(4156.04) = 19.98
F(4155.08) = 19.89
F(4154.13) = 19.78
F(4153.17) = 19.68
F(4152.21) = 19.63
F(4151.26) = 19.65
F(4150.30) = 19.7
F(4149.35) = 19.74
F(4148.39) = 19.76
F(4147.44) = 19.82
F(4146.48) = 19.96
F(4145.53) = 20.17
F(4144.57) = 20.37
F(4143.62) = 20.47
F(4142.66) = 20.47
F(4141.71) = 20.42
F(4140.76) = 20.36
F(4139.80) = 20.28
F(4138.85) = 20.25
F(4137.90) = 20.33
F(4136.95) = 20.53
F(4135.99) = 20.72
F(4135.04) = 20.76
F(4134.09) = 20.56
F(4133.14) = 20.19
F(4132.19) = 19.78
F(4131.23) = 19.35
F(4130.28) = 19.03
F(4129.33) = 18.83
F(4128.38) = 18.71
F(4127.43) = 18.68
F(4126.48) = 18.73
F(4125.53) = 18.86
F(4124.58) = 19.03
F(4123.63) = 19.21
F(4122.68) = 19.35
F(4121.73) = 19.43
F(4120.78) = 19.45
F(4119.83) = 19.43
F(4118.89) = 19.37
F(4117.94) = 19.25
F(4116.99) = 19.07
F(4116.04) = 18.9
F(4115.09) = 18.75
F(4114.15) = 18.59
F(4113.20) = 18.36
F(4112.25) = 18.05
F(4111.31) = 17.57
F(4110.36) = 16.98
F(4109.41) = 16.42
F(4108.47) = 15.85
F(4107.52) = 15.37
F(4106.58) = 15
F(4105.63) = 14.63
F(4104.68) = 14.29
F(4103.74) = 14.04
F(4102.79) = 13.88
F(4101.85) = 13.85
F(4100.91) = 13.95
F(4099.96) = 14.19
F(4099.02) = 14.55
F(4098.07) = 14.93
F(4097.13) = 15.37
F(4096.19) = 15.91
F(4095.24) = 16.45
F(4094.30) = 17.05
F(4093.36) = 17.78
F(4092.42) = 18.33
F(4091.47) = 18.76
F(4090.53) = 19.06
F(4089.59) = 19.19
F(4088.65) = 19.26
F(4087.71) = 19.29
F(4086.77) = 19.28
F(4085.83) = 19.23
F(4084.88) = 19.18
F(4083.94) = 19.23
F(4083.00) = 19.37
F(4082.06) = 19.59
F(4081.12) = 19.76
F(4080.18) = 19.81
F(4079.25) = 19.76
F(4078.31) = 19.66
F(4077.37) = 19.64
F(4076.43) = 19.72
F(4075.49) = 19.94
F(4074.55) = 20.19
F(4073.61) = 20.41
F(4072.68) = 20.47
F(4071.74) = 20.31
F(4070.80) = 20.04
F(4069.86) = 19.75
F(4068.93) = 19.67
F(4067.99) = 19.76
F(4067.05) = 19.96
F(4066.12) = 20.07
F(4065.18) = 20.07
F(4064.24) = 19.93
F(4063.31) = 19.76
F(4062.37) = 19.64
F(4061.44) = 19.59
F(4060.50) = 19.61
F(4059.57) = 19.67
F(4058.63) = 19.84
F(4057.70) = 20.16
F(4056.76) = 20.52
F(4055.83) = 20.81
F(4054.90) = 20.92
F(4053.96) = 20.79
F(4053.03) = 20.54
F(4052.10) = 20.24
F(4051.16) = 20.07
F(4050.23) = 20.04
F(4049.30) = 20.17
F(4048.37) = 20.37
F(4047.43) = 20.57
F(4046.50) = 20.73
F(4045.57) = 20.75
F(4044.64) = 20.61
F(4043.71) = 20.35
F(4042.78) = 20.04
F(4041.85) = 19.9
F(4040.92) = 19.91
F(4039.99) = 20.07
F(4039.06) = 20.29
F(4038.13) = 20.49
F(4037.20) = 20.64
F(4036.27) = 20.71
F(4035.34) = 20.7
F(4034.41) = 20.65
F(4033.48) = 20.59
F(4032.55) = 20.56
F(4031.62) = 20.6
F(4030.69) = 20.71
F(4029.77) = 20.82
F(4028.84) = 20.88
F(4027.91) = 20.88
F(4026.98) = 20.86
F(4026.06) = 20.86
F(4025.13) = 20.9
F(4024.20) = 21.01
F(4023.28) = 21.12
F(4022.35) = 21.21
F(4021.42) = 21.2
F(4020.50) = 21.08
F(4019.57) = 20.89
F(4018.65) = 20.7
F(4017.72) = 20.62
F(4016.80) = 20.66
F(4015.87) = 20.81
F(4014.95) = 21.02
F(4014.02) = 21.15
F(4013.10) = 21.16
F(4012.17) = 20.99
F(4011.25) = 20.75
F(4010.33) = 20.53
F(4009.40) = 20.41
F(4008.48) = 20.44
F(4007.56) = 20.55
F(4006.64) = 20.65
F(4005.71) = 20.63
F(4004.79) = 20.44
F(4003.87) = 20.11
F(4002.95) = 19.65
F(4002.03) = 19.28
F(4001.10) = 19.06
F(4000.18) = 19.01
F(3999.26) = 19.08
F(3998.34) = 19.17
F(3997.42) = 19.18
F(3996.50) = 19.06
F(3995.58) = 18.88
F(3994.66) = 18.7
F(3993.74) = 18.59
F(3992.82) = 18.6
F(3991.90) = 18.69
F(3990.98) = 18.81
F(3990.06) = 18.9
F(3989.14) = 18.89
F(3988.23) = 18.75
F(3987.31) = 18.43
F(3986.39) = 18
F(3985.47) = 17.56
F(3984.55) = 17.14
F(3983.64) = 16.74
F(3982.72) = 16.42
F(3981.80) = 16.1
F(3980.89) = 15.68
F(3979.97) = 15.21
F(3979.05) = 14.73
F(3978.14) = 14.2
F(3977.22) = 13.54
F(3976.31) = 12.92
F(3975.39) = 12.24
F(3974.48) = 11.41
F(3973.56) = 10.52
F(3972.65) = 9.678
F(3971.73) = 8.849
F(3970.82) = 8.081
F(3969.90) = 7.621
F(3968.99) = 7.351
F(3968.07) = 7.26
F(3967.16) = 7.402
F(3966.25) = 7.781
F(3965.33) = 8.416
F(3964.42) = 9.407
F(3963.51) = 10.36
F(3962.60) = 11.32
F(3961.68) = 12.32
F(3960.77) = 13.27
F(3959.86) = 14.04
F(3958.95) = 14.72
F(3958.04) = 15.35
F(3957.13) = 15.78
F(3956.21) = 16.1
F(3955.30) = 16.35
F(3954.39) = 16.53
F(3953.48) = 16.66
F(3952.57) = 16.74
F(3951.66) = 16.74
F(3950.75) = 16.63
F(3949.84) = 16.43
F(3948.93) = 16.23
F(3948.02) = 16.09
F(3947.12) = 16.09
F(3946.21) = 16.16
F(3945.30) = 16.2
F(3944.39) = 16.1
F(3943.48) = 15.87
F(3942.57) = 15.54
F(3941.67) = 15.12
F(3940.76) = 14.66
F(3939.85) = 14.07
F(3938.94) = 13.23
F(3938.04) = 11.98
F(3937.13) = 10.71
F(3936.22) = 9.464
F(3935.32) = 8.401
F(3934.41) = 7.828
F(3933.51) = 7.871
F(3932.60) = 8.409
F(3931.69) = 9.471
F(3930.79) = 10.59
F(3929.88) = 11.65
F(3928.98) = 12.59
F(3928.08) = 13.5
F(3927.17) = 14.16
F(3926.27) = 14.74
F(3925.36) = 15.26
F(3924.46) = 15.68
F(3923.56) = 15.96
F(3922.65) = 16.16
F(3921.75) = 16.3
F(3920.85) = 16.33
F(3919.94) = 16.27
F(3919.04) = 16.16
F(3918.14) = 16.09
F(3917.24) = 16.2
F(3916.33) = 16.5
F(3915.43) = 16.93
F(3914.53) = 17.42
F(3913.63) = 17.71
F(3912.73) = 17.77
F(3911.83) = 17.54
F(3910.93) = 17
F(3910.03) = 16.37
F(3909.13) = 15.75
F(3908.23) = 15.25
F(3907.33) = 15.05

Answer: 5.43 A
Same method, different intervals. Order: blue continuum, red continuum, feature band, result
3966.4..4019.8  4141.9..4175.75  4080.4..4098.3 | 0.43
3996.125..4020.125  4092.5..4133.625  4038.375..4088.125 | -3.38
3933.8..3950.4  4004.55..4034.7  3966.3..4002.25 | 5.16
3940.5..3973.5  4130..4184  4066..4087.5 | -3.05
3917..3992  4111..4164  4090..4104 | 1.89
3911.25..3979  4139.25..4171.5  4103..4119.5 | 1.53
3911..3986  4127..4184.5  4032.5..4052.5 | -4.60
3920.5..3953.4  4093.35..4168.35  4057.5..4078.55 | -3.38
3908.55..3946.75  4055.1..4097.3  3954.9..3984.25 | 6.55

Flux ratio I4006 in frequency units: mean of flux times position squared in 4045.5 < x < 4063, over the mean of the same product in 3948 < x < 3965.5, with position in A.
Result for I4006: 1.46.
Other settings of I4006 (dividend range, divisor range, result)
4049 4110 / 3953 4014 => 1.22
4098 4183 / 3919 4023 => 1.31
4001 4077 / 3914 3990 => 1.54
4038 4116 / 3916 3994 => 1.42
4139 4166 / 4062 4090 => 1.06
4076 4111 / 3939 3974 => 1.39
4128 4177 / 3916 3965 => 1.58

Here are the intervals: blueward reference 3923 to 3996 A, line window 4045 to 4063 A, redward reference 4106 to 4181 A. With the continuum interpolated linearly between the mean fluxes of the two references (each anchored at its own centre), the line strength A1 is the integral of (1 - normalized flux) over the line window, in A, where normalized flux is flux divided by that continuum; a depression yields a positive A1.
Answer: -3.7 A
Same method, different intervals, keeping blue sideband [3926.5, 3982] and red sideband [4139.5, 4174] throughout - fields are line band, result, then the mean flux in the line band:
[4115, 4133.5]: -0.2 A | 19.2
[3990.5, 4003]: -4.1 A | 19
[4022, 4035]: -4.5 A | 20.8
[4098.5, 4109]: 2.1 A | 14.5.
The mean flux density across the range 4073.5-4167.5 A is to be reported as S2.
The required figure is 18.8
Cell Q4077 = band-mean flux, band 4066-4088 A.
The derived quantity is 19.8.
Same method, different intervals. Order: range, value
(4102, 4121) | 17.1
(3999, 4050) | 20.5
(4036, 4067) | 20.2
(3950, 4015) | 16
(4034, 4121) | 18.9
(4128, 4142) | 20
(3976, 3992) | 16.7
